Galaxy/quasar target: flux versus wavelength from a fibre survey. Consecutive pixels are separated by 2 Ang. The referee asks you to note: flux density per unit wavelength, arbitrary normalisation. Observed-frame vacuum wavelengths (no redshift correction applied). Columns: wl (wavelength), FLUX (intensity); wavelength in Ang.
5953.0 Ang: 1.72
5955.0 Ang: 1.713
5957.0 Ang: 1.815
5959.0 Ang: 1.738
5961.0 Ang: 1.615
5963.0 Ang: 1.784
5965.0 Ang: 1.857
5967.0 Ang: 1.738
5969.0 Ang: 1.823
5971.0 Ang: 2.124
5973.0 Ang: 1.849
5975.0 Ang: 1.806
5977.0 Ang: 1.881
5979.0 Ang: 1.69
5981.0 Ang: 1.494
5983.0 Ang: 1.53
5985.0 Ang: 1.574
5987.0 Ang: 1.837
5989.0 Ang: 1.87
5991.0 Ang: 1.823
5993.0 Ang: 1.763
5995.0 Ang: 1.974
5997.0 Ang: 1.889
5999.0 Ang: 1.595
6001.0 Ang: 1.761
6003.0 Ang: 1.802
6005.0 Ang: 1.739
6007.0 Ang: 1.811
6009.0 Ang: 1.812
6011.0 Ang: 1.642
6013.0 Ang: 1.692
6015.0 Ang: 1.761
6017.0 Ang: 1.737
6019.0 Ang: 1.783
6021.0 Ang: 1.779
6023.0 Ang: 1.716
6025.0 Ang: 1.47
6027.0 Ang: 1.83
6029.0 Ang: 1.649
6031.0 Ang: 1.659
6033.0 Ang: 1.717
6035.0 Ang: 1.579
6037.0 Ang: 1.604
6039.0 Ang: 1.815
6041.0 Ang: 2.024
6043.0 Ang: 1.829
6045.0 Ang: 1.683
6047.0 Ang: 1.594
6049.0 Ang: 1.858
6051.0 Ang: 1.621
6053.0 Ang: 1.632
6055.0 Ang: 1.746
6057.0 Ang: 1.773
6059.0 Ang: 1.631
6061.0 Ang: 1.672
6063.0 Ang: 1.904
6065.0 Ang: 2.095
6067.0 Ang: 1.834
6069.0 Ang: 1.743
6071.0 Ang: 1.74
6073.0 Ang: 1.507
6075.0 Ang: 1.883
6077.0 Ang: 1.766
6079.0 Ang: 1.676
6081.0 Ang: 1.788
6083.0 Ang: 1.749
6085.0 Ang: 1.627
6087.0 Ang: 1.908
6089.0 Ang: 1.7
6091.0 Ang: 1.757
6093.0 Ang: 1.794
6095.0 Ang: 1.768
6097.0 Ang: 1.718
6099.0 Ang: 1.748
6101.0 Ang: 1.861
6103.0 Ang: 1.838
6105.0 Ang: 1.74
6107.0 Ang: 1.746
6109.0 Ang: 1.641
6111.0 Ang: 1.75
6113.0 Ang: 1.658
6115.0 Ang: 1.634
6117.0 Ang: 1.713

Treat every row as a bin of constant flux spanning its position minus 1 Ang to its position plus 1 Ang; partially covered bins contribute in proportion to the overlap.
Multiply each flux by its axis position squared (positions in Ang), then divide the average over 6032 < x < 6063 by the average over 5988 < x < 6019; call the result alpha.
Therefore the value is 0.98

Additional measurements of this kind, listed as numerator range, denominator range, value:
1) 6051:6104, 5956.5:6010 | 1.02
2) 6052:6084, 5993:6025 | 1.02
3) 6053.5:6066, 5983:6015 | 1.04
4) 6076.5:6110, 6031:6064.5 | 1.03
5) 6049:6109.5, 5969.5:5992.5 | 1.02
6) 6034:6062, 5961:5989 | 1.00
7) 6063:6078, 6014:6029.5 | 1.07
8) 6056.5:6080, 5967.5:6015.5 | 1.02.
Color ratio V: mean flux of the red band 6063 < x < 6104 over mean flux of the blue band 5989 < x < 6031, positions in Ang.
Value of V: 1.0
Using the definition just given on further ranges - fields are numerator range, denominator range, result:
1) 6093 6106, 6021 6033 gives 1.06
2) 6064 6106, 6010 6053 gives 1.03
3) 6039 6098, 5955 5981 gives 0.98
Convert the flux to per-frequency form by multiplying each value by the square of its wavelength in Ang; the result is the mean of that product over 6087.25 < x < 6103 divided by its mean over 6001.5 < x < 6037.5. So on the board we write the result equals 1.1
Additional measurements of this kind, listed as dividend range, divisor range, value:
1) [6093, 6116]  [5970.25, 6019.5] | 1.02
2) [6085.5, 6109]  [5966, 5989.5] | 1.04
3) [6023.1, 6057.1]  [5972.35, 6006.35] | 0.99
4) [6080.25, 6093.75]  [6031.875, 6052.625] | 1.03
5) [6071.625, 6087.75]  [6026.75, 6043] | 1.01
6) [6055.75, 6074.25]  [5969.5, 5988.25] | 1.04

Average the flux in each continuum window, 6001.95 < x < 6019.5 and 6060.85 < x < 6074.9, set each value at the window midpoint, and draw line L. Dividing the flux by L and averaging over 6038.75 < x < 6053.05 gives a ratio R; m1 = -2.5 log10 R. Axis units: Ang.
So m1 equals 0.01 mag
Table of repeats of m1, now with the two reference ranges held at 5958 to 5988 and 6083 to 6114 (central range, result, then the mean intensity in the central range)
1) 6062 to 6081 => -0.026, 1.79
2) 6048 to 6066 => -0.011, 1.77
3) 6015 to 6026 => 0.032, 1.7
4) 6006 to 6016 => 0.007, 1.74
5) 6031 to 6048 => 0.017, 1.73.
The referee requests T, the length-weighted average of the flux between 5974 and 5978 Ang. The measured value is 1.84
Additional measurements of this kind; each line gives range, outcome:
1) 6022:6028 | 1.67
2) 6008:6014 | 1.72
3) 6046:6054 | 1.68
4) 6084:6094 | 1.76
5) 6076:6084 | 1.74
